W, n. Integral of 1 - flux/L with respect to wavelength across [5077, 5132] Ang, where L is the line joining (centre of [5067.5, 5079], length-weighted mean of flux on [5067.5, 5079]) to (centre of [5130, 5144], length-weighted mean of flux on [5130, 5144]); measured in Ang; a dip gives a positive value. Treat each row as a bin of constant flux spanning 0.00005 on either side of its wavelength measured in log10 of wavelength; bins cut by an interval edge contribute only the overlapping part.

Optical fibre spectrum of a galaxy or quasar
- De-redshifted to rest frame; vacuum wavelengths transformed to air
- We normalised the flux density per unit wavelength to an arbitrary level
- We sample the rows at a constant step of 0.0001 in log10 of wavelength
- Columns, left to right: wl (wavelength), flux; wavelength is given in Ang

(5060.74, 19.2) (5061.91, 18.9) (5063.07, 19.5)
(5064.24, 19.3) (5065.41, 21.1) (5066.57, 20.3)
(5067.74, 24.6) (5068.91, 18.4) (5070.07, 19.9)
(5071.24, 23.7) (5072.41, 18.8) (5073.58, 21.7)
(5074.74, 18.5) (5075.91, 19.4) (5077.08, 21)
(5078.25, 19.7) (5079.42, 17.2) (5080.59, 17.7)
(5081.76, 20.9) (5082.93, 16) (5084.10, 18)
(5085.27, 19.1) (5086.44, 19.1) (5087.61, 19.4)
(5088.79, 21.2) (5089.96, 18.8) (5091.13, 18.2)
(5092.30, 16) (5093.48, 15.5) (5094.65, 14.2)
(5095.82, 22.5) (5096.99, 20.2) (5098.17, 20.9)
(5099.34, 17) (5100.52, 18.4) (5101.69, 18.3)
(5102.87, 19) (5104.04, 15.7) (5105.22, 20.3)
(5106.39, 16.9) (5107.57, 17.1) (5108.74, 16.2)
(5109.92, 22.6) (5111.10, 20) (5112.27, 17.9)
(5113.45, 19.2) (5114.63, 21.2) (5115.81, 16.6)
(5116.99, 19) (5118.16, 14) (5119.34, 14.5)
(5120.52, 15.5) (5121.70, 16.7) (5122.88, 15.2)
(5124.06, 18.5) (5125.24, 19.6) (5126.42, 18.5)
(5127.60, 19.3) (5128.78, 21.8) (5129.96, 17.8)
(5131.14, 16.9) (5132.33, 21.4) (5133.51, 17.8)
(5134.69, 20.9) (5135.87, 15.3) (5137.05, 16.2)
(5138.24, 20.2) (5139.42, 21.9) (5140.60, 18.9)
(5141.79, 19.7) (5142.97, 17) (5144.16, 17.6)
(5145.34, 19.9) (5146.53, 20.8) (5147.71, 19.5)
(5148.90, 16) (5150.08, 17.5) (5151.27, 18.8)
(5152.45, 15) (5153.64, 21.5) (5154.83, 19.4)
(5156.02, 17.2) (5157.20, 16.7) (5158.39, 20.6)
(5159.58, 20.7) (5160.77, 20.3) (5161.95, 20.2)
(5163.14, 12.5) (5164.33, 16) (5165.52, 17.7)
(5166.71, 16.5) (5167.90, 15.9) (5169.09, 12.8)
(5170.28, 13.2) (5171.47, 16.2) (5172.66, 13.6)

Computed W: 3.59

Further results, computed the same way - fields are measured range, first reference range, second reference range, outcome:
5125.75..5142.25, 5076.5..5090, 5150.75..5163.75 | -0.4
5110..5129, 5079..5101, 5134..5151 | 0.6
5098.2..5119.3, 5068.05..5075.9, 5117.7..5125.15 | -1.3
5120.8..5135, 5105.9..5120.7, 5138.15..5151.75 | -0.2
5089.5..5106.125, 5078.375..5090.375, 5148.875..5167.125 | 0.4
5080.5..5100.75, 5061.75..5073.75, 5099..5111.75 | 0.7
